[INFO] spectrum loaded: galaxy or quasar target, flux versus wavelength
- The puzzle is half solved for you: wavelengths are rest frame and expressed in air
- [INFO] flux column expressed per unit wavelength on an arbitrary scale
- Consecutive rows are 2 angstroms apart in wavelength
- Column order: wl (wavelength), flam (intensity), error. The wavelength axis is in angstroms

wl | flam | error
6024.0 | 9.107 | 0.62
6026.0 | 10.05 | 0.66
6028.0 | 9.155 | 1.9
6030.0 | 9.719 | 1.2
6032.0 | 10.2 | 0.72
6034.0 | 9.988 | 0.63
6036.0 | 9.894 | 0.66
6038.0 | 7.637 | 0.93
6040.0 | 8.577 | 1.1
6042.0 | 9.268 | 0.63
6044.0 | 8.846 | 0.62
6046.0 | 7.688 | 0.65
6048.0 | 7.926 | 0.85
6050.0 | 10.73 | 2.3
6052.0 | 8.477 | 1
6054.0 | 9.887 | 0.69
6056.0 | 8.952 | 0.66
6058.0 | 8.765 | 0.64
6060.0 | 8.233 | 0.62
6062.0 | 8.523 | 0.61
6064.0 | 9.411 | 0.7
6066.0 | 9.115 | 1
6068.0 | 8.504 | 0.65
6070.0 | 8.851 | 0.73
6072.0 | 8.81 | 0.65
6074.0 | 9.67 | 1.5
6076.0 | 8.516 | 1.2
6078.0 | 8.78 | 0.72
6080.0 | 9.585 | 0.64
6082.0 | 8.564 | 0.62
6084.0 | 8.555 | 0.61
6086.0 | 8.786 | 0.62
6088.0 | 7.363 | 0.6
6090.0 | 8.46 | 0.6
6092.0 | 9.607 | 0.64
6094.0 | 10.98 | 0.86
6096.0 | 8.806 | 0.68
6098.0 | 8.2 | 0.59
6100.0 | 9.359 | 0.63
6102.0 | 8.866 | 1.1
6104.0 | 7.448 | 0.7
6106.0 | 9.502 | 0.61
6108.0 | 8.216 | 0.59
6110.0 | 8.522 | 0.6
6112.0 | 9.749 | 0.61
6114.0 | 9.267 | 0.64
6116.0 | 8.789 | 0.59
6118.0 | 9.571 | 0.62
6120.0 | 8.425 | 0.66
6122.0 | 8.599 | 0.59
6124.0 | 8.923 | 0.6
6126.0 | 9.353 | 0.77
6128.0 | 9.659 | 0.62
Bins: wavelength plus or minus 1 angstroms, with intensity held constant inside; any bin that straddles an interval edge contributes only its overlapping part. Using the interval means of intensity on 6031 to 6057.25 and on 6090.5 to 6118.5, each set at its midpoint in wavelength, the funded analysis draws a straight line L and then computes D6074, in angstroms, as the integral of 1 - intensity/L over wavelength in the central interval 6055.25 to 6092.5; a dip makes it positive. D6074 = 1.2 angstroms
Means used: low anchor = 9.08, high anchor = 9.04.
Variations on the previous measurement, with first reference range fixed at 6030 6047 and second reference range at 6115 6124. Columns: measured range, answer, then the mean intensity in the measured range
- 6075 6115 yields 0.3 angstroms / 8.86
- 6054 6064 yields 0.2 angstroms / 8.82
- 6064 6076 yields 0.0 angstroms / 8.99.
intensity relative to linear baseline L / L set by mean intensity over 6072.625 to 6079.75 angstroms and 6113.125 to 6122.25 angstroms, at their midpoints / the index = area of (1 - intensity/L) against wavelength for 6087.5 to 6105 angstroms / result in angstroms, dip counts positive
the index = 0.33 angstroms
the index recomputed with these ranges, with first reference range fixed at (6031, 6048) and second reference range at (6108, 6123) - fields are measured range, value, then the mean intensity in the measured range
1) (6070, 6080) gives -0.06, 9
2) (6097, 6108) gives 0.38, 8.63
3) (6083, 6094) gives 0.20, 8.77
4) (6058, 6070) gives 0.24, 8.77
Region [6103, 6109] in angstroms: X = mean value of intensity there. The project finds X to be 8.39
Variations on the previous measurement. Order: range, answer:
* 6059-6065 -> 8.72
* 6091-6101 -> 9.39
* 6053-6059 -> 9.2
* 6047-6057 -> 9.19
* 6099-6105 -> 8.56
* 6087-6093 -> 8.48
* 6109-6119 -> 9.18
